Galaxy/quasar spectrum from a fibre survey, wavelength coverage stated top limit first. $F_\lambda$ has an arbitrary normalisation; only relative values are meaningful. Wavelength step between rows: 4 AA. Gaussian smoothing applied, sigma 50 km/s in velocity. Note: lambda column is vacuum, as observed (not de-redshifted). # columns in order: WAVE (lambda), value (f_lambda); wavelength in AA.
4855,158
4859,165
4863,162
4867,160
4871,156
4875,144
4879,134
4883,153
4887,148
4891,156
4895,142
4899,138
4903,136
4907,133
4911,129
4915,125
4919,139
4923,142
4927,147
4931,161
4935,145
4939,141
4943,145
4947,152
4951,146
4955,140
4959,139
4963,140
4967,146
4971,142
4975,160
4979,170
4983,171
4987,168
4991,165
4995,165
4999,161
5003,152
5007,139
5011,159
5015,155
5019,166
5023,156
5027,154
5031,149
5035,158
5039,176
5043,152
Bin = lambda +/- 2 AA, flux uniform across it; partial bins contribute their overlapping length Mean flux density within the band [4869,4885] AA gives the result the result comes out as 147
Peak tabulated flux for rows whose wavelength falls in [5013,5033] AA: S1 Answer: 166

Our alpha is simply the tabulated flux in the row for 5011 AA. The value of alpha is 159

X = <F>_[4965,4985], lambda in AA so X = 158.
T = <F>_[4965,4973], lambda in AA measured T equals 144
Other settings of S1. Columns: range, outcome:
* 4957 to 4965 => 140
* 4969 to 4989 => 171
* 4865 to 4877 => 160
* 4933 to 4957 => 152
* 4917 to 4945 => 161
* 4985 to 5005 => 168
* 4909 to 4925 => 142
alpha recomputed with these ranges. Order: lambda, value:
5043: 152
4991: 165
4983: 171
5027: 154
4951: 146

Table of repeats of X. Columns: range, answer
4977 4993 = 168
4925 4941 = 148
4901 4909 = 134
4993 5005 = 159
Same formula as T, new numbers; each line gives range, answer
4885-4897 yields 149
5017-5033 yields 156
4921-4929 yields 144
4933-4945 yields 144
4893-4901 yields 140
